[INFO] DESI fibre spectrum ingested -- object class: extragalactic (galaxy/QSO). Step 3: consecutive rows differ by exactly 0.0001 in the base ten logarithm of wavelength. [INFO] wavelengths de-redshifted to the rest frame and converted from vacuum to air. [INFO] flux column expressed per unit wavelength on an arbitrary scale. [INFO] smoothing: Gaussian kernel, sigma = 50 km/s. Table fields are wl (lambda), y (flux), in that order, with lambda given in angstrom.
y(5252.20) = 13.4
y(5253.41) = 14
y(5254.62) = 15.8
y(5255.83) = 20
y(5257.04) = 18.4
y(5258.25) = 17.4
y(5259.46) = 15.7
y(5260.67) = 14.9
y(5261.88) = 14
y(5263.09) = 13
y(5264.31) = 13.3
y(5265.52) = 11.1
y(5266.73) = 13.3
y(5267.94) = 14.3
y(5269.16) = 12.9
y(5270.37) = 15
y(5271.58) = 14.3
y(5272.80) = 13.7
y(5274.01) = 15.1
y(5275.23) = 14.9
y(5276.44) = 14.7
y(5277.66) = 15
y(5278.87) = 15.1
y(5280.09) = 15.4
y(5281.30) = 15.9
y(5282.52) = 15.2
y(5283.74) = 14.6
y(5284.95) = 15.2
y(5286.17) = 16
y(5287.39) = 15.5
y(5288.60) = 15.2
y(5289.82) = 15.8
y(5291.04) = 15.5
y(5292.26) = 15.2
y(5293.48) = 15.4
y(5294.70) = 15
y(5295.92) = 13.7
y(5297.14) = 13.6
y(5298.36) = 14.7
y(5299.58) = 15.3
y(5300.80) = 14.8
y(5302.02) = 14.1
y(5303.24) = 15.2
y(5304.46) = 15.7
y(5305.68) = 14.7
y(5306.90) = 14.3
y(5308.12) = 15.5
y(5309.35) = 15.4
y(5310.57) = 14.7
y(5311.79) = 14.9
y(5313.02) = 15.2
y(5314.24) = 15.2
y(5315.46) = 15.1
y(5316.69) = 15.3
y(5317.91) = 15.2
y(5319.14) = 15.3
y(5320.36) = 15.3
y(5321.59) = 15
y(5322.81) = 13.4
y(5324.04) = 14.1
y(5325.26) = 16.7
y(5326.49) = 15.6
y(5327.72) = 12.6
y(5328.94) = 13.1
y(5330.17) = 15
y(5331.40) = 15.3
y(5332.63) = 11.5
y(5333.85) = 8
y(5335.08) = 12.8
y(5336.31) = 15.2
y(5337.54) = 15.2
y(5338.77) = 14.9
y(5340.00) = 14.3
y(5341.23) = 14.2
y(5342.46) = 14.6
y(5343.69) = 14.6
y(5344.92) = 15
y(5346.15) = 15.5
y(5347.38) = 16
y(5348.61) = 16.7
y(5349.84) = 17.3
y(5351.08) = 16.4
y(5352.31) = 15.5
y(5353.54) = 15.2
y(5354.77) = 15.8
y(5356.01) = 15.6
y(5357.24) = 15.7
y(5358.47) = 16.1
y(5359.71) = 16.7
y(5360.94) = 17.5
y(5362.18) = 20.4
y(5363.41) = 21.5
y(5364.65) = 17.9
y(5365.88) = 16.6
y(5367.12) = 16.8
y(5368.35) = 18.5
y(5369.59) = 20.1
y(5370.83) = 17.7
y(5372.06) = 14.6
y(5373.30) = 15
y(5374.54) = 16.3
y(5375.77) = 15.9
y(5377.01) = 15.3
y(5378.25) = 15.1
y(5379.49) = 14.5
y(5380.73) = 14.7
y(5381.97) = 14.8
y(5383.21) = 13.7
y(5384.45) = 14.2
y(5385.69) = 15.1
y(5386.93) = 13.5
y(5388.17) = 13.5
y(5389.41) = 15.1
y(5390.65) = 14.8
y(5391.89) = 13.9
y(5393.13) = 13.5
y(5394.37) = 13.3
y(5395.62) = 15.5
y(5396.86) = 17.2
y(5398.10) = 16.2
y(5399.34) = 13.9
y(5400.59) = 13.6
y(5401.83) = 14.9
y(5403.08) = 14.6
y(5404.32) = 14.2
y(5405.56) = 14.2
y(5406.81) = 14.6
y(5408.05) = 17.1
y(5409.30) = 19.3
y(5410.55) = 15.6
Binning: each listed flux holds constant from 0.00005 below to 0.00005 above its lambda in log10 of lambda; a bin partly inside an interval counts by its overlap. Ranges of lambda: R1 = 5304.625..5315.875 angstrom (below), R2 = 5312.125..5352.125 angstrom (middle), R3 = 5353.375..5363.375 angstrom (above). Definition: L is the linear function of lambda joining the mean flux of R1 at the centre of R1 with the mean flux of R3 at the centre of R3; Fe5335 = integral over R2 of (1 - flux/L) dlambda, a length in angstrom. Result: 3.1 angstrom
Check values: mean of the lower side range 15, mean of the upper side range 17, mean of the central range 14.7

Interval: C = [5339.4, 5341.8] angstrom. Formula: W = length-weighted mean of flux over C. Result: 14.2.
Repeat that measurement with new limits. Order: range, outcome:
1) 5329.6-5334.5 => 12.4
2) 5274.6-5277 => 14.8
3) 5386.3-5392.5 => 14.2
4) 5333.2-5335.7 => 10.4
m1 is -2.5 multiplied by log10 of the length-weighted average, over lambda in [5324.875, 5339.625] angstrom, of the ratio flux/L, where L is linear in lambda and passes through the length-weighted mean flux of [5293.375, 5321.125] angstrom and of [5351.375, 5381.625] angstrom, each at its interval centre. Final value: 0.14 mag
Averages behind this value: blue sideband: 14.9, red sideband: 16.6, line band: 13.8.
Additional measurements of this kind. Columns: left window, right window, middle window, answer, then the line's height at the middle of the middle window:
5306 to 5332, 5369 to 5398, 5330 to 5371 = -0.062 mag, 15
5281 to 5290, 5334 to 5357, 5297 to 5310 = 0.030 mag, 15.3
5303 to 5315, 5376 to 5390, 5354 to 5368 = -0.179 mag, 14.7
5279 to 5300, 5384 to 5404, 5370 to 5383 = -0.055 mag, 14.6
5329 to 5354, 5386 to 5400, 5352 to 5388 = -0.112 mag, 14.6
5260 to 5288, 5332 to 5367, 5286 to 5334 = 0.020 mag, 15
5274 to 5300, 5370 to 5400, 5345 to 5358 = -0.067 mag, 15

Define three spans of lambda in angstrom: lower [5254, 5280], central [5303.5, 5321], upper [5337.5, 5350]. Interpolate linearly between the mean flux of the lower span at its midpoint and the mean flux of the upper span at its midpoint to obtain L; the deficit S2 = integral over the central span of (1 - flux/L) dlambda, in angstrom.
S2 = -0.05 angstrom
